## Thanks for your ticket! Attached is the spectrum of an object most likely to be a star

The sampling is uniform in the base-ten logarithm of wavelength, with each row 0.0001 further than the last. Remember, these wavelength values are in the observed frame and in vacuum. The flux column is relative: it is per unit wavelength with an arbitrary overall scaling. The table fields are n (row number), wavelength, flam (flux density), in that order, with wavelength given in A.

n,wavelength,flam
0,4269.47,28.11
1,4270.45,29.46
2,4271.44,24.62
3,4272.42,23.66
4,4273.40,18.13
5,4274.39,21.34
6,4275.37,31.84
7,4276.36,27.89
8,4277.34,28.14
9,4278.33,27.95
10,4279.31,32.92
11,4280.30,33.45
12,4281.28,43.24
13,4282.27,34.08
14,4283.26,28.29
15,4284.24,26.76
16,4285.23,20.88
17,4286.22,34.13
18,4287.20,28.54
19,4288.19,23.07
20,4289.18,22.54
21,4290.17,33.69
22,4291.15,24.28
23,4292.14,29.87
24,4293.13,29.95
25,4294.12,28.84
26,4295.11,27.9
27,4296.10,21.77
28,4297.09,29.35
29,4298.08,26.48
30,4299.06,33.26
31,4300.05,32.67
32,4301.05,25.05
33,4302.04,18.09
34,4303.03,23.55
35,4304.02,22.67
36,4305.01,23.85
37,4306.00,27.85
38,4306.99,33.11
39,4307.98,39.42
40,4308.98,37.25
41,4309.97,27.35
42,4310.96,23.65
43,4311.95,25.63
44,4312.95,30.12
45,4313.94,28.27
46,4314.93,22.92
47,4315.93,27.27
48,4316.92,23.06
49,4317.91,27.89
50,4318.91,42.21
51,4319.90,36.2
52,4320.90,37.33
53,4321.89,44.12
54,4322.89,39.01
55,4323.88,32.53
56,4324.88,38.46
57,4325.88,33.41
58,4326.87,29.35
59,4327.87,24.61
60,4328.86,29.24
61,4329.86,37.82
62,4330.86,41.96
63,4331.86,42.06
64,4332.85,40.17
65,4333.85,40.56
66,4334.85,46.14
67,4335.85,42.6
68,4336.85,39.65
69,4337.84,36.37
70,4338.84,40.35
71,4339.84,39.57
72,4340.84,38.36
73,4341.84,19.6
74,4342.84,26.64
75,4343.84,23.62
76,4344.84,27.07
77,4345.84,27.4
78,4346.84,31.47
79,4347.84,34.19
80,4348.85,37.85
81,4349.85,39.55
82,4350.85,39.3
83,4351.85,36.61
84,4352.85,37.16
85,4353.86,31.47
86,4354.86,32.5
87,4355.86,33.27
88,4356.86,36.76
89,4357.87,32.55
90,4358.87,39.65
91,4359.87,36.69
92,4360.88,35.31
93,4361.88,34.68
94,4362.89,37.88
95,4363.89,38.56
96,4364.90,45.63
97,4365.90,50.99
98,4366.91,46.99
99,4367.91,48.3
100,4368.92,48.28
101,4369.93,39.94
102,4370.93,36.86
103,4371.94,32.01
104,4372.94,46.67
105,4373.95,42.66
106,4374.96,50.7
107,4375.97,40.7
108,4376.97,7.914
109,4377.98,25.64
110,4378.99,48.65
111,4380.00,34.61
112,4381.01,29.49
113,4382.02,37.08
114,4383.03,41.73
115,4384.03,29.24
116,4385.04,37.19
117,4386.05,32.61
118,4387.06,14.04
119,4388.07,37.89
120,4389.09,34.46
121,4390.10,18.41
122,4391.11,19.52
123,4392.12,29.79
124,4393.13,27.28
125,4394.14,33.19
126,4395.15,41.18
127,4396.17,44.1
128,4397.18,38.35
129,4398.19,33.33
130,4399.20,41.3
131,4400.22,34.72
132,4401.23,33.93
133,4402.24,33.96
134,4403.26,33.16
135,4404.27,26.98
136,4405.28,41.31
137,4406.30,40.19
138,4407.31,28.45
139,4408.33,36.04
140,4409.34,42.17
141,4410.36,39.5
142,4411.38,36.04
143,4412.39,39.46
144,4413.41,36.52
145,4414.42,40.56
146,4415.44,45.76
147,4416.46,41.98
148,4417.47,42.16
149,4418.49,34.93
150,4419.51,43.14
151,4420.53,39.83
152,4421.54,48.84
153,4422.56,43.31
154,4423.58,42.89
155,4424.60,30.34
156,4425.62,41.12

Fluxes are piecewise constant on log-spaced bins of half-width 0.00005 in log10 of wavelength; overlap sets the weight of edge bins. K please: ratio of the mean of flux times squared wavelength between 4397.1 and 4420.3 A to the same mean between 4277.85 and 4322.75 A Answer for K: 1.34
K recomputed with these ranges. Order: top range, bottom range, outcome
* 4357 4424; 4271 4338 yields 1.25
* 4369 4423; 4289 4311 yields 1.34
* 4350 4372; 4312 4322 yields 1.27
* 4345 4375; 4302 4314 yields 1.40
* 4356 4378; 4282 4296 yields 1.46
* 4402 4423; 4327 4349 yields 1.16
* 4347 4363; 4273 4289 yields 1.29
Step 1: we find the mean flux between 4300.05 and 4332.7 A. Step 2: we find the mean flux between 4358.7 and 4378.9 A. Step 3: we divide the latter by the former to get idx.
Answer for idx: 1.26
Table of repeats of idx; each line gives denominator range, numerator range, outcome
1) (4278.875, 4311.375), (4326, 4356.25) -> 1.21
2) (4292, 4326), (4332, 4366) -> 1.20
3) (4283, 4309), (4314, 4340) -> 1.29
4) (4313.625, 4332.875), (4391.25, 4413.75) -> 1.06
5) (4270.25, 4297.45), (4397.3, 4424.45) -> 1.37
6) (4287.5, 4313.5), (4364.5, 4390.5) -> 1.33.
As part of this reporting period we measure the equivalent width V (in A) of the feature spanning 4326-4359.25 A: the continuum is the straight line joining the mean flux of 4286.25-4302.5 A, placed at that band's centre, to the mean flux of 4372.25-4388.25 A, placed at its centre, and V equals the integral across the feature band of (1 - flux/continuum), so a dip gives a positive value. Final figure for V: -3.7 A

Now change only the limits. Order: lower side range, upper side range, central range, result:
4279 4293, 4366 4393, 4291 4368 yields -2.5 A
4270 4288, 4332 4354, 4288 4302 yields 1.2 A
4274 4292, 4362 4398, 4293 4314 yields 1.8 A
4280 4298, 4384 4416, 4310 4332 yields -1.3 A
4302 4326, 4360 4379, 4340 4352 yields 1.4 A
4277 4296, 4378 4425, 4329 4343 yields -2.6 A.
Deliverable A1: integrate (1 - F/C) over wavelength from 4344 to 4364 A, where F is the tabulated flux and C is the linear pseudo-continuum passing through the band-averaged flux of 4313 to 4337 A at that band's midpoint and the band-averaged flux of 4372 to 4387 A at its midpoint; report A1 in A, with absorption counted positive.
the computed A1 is 0.3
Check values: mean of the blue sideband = 35.1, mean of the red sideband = 35.3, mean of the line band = 34.7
